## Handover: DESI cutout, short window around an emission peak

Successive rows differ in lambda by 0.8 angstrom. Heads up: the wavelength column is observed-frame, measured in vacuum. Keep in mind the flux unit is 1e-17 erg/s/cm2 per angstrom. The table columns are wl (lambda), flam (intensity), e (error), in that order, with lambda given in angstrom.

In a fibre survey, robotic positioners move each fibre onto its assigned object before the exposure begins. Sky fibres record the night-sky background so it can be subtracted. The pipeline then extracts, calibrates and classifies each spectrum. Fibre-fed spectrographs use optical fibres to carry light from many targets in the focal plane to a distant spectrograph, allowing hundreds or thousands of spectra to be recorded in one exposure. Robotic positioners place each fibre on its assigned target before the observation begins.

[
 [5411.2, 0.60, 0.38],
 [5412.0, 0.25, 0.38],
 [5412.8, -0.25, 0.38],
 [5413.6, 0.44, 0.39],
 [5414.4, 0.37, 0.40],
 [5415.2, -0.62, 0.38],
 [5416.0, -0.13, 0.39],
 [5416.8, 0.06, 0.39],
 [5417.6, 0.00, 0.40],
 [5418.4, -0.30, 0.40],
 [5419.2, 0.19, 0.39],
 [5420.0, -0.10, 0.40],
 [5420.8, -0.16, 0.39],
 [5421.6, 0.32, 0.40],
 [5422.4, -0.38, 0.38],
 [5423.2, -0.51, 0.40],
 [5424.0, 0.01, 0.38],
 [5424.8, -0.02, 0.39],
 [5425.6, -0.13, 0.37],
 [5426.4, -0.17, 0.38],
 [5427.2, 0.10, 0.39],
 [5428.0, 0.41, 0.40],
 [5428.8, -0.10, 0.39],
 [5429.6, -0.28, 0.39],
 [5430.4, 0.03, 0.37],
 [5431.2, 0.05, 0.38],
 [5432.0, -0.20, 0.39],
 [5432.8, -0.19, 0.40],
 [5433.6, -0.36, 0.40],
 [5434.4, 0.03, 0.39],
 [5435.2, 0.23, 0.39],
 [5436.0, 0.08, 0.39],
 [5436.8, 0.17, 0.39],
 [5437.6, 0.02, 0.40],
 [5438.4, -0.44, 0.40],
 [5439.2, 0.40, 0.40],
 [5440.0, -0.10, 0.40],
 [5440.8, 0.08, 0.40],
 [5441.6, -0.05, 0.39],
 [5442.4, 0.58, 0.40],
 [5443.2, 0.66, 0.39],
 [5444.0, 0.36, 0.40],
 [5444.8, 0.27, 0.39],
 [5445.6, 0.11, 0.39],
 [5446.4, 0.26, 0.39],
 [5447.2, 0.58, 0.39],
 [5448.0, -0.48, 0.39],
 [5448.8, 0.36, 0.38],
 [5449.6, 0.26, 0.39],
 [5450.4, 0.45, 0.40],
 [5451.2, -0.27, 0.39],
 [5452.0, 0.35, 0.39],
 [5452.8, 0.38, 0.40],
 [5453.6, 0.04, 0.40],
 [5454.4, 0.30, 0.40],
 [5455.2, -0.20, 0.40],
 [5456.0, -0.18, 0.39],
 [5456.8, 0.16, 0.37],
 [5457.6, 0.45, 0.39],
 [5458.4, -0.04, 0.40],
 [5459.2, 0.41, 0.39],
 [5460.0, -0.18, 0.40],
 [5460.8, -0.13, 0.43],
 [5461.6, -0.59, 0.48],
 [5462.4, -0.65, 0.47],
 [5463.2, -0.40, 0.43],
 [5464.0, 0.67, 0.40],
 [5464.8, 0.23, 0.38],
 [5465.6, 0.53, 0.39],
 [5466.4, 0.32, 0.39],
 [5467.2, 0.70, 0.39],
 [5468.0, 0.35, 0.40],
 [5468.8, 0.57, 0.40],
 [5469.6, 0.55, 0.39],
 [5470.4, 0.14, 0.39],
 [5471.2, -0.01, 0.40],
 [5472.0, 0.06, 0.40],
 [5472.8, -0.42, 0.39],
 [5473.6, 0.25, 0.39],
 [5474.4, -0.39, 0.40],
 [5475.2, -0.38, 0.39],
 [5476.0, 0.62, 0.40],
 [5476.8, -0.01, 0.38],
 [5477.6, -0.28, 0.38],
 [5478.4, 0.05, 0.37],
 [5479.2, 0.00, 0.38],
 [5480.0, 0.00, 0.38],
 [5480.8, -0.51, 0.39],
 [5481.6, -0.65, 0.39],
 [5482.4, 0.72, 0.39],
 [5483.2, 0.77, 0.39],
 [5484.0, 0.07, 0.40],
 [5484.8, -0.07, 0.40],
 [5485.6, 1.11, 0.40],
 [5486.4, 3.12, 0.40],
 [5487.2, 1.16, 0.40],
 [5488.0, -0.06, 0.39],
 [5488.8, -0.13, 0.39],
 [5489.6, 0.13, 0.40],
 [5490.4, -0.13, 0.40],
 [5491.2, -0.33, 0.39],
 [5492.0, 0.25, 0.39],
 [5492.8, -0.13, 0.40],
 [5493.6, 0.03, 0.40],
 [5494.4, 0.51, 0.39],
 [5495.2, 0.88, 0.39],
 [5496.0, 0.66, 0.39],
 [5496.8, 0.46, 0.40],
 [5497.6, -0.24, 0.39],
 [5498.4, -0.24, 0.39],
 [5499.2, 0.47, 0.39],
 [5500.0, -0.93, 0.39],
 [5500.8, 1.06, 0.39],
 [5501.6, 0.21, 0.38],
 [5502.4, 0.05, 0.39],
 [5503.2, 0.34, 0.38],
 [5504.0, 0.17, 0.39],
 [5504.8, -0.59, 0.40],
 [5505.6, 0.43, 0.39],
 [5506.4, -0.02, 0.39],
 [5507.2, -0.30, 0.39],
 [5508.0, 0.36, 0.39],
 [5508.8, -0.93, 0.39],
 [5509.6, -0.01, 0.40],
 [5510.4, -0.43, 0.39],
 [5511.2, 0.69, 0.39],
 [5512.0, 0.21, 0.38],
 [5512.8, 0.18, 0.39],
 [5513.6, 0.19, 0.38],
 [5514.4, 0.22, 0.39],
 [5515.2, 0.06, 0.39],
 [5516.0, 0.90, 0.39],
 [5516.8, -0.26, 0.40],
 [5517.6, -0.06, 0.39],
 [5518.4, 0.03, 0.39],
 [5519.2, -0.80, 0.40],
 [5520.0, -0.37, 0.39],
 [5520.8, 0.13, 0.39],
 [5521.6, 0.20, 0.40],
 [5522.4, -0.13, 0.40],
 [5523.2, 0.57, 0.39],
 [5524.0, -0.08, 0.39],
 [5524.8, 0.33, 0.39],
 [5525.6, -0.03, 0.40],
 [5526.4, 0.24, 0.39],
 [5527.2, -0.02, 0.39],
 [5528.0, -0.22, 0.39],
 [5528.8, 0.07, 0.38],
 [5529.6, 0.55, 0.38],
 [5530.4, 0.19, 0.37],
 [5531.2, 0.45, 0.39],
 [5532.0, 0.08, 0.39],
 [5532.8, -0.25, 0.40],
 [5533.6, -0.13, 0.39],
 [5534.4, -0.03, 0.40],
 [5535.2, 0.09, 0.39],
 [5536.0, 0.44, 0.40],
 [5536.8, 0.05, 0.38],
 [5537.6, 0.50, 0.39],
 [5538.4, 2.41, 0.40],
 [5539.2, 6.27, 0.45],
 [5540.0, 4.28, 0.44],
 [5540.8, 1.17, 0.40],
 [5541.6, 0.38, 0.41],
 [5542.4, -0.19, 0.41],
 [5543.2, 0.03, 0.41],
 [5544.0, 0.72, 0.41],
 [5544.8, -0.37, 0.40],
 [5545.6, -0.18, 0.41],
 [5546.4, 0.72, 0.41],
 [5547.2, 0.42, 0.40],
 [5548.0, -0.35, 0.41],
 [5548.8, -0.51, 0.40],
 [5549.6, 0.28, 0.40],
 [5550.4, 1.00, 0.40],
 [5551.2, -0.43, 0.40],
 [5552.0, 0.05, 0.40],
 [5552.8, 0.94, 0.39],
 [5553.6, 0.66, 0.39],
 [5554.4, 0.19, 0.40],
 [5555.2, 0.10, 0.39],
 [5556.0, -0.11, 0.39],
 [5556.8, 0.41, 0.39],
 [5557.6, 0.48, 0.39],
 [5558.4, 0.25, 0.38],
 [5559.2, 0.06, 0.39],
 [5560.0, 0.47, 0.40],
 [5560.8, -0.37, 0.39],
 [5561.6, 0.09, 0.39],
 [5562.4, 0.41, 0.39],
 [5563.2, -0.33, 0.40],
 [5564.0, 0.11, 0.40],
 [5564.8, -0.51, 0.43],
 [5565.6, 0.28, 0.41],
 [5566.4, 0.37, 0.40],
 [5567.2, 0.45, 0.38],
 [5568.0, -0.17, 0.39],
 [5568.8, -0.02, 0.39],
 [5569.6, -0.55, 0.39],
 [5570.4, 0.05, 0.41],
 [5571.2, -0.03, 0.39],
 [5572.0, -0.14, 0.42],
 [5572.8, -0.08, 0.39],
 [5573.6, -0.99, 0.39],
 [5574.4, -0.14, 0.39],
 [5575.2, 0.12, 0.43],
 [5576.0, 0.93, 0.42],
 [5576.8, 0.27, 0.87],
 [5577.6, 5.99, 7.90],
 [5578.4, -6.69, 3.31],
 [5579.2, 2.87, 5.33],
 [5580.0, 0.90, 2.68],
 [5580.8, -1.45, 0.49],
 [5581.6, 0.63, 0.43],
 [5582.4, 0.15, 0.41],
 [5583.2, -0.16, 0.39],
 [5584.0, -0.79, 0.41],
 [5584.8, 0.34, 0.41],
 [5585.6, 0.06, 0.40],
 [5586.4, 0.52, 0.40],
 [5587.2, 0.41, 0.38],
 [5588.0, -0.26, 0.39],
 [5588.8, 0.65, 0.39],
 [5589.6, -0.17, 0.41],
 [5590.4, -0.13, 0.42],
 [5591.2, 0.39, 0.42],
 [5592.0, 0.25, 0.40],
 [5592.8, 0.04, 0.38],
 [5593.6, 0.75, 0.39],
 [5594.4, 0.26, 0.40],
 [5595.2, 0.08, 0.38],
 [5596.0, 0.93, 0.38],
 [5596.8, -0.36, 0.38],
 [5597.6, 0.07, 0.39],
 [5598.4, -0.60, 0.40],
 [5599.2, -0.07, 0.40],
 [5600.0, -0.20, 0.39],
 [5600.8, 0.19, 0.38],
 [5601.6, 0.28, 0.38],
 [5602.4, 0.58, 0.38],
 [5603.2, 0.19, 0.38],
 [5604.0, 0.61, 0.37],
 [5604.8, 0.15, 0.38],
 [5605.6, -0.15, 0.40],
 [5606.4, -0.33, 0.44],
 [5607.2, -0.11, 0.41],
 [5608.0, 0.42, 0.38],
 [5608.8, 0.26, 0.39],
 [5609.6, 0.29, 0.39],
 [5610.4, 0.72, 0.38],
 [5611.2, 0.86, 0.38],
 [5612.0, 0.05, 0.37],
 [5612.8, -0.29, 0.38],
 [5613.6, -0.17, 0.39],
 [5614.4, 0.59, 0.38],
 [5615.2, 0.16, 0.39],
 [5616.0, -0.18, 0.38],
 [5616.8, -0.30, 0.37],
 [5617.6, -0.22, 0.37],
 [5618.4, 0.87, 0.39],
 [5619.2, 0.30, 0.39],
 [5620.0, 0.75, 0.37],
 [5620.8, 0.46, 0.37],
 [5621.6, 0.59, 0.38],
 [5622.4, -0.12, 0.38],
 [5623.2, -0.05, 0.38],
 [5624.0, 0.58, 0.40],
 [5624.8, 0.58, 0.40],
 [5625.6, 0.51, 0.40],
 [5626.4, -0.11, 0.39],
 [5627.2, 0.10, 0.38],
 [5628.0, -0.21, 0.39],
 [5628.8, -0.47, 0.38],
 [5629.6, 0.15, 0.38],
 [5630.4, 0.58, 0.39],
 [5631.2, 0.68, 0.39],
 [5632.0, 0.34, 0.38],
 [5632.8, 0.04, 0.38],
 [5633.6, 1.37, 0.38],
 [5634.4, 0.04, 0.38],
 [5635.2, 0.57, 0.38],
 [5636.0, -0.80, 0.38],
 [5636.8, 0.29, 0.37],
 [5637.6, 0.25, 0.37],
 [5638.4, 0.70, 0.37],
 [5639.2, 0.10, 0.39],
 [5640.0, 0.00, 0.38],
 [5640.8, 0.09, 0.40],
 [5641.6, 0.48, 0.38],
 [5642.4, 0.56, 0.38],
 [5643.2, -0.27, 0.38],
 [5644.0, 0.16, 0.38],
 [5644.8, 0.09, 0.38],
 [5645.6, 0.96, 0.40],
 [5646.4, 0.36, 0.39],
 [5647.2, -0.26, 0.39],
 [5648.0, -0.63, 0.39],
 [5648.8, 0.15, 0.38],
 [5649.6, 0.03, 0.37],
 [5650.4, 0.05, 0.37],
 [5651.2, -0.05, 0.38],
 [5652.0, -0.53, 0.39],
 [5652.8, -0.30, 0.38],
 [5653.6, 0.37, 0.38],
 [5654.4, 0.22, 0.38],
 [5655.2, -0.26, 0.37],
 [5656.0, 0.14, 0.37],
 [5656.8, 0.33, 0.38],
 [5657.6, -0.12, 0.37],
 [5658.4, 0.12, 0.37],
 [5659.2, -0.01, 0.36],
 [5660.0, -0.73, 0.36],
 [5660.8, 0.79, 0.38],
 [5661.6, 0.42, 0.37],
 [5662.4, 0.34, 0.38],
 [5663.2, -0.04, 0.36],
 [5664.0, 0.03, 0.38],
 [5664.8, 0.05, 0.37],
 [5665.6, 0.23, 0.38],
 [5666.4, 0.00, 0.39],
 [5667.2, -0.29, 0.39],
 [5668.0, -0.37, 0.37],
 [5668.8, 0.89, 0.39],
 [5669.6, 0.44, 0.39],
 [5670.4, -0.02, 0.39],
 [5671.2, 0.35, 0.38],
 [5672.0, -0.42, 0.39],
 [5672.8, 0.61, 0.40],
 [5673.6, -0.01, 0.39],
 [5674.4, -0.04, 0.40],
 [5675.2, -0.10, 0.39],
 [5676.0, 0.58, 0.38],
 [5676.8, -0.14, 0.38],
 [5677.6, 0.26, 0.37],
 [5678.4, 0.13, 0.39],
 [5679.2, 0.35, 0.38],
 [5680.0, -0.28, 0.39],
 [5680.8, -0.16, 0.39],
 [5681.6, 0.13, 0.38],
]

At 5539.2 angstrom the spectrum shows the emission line [O III] 5007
